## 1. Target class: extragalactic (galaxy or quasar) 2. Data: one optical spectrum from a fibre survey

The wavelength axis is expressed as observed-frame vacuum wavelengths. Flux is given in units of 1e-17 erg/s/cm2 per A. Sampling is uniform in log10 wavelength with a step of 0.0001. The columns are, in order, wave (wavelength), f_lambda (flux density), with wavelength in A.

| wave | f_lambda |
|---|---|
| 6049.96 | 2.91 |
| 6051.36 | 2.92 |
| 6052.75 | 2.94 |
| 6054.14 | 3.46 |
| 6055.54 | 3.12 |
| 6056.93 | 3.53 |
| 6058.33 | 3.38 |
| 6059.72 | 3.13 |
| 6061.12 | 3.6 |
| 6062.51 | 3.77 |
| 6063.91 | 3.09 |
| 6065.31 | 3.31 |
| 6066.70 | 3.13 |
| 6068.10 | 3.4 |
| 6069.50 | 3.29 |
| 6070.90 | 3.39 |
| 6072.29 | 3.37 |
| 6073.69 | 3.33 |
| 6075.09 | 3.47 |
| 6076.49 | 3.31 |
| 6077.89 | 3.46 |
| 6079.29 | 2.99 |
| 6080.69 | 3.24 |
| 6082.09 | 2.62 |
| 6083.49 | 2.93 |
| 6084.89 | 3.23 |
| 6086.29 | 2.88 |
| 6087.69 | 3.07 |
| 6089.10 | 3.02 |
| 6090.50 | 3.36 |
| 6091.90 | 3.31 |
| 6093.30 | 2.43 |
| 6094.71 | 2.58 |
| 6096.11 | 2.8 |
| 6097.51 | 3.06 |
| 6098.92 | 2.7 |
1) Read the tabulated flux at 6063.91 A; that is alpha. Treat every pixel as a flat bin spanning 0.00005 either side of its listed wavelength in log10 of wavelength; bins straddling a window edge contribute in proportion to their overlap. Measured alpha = 3.09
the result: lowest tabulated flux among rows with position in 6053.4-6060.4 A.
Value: 3.12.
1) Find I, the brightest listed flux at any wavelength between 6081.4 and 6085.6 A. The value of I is 3.23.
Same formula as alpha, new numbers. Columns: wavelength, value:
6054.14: 3.46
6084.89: 3.23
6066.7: 3.13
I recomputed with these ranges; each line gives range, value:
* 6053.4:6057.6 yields 3.53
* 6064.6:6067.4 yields 3.31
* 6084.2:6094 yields 3.36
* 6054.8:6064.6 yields 3.77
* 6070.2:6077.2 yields 3.47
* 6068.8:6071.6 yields 3.39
